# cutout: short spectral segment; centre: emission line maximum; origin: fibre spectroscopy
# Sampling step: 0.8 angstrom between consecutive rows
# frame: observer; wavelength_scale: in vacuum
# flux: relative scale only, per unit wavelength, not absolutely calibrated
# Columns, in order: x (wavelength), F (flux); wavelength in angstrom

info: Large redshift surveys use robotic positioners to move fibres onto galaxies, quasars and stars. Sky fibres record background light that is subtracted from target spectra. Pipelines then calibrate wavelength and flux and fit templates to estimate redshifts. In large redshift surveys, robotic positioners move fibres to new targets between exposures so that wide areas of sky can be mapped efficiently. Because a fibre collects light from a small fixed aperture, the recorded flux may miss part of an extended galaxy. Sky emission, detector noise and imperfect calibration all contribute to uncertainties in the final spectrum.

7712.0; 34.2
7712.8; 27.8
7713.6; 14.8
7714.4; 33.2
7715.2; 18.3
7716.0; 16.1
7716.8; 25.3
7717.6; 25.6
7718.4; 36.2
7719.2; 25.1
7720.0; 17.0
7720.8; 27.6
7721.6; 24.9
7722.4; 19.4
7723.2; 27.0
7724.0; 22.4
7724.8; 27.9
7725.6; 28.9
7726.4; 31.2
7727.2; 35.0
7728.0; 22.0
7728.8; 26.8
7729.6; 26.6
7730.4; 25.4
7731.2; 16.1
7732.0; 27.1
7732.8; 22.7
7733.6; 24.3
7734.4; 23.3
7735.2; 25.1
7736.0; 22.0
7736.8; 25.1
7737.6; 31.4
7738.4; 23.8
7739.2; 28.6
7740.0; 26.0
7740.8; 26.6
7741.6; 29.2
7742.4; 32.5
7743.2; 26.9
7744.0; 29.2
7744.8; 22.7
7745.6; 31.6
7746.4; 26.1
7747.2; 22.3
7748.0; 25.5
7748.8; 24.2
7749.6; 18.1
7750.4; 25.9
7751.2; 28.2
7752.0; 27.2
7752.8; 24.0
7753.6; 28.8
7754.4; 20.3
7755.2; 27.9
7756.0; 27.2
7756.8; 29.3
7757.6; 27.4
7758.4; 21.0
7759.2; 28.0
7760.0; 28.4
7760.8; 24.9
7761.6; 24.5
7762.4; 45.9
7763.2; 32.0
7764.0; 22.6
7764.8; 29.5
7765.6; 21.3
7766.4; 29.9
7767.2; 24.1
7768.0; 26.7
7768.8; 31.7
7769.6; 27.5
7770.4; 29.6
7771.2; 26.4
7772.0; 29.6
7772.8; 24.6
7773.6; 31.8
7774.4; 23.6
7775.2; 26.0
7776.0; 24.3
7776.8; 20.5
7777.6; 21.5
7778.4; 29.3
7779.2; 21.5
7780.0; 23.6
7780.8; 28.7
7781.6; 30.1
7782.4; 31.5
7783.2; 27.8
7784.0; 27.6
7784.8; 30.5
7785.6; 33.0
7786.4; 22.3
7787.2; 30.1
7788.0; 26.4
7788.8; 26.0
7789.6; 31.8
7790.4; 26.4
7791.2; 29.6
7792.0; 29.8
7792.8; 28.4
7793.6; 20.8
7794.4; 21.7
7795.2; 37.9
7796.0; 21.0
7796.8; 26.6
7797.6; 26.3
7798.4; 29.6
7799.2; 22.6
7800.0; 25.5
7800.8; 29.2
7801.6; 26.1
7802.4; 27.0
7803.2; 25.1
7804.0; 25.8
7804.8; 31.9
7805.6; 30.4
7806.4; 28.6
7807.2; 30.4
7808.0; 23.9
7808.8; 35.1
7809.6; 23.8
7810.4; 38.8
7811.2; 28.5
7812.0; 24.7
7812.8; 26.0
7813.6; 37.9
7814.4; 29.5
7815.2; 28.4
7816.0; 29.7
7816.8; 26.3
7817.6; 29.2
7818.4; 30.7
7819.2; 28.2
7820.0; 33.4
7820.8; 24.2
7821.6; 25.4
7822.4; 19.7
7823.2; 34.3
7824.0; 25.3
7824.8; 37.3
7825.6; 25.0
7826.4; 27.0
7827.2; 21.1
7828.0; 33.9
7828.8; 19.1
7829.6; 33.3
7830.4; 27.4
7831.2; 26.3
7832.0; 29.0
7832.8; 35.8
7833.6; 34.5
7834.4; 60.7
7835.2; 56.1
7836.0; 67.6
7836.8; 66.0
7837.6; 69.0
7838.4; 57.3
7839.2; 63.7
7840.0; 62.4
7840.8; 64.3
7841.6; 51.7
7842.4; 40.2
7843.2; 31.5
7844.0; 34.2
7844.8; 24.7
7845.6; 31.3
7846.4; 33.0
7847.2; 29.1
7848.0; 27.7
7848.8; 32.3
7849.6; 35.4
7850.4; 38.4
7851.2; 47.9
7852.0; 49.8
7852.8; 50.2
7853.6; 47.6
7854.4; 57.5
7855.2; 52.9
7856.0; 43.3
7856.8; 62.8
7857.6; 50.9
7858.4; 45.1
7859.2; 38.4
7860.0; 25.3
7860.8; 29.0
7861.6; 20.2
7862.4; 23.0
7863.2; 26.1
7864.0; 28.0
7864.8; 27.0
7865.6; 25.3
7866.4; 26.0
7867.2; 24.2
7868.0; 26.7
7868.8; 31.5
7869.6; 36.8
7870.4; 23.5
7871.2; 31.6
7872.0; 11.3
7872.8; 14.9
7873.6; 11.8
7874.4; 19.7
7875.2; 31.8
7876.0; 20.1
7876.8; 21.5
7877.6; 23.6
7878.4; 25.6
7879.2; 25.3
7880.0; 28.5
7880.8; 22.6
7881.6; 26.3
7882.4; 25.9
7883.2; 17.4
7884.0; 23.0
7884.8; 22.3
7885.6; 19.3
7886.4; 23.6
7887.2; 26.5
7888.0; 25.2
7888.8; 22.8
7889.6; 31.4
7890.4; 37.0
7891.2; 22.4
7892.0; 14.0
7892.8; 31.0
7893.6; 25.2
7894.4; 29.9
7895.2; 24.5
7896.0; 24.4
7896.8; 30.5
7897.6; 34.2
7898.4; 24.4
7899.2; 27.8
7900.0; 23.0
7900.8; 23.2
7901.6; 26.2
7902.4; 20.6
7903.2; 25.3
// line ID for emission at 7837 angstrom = [S II]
